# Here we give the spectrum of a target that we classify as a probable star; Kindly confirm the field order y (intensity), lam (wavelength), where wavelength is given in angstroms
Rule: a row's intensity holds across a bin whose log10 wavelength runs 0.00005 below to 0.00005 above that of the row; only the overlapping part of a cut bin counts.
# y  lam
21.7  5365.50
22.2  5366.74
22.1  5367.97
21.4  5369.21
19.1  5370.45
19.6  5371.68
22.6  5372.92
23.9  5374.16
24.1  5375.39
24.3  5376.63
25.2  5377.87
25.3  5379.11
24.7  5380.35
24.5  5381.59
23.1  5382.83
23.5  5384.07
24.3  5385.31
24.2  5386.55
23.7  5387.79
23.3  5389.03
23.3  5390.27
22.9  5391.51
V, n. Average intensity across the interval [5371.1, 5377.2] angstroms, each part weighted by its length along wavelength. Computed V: 22.9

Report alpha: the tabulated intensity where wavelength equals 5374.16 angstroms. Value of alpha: 23.9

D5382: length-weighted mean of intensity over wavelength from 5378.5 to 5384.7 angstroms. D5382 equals 24.2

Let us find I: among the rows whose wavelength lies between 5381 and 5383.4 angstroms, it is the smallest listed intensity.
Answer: 23.1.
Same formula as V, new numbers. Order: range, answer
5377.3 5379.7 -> 25.2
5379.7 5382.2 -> 24.6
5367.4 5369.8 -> 21.7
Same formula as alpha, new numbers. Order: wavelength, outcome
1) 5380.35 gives 24.7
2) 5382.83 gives 23.1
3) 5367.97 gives 22.1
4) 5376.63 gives 24.3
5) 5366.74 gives 22.2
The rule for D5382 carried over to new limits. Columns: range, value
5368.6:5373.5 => 20.7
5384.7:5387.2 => 24.2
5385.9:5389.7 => 23.7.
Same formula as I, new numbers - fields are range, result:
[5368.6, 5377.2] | 19.1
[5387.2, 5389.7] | 23.3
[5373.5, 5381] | 23.9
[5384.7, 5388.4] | 23.7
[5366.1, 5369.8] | 21.4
